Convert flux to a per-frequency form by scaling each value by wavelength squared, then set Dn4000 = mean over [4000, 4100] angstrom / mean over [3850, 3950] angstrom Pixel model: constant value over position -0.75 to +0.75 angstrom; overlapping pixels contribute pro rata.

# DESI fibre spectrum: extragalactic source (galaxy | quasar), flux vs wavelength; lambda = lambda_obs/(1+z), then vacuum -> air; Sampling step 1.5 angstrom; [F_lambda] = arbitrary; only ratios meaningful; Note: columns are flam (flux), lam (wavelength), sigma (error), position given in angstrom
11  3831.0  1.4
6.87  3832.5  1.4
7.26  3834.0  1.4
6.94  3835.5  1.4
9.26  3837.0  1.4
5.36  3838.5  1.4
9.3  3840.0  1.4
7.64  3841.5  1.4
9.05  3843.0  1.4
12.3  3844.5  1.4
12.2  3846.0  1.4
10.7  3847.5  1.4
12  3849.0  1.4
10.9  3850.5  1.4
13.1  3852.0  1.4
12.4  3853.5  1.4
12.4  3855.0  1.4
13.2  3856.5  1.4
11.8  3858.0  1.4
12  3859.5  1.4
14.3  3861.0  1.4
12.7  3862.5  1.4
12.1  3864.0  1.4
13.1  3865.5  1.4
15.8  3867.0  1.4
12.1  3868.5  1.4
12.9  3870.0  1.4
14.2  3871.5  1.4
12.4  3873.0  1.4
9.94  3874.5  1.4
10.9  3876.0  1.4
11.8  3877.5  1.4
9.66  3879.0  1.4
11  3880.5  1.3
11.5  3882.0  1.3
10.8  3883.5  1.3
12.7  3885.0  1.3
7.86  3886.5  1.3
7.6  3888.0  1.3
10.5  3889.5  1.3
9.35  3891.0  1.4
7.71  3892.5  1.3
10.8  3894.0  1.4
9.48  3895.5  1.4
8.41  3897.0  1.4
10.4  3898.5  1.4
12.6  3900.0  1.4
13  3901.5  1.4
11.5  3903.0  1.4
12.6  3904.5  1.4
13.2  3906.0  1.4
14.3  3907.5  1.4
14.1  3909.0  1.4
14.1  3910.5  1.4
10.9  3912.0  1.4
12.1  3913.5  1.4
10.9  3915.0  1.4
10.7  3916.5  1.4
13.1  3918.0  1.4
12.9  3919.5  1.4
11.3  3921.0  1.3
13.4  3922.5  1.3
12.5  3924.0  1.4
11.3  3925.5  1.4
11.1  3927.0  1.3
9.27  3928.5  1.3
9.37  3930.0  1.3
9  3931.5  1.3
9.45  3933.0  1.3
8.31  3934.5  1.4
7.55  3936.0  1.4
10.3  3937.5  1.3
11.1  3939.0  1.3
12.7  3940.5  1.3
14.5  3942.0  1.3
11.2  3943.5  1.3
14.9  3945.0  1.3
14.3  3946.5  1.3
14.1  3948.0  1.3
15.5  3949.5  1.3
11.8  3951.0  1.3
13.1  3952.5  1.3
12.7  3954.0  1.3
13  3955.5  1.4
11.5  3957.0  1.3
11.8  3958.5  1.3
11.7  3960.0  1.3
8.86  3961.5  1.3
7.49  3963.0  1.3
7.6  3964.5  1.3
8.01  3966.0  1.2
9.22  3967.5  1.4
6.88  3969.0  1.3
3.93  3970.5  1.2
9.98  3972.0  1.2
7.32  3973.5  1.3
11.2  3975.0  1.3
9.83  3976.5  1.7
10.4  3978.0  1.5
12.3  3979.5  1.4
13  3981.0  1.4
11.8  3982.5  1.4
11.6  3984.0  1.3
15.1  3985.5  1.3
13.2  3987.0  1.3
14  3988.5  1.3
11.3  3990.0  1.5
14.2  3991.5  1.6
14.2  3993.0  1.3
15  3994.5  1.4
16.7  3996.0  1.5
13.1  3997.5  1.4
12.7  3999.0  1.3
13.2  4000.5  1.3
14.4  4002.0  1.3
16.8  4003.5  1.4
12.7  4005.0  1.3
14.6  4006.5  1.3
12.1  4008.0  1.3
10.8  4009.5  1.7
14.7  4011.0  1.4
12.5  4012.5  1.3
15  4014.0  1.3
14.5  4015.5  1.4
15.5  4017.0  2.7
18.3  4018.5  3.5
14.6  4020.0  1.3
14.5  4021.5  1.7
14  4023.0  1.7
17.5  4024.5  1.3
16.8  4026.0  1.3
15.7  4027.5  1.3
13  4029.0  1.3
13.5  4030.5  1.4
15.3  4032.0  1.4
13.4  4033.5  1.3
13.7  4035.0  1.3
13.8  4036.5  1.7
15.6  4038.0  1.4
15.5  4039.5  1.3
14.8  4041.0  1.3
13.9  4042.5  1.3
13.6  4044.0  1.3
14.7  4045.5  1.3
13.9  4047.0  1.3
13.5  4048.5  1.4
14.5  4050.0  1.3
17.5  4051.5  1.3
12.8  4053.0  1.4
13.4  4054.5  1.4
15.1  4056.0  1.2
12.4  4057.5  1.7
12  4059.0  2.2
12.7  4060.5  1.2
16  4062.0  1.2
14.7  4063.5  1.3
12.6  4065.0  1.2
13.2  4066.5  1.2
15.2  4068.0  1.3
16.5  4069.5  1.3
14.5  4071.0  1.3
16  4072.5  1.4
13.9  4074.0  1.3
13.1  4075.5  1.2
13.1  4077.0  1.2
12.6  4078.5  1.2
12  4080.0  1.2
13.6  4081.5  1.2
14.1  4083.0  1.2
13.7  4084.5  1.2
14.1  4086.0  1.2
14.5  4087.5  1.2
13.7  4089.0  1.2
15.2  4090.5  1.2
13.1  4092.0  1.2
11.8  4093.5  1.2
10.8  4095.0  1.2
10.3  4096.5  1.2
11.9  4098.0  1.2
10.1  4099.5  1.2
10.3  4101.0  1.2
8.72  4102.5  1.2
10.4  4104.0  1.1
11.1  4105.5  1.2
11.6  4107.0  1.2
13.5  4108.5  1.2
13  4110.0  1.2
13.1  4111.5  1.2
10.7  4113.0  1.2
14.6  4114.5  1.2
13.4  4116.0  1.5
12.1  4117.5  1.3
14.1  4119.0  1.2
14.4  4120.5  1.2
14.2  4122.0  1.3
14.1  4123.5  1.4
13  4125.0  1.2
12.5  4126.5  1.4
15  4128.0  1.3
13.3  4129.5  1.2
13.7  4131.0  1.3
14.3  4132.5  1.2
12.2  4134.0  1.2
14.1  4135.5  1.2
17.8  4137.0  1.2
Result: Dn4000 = 1.3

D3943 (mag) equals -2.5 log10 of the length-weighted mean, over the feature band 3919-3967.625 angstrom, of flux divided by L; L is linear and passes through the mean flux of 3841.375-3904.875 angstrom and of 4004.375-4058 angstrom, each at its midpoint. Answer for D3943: 0.13 mag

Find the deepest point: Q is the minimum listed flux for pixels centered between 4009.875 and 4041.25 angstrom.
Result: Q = 12.5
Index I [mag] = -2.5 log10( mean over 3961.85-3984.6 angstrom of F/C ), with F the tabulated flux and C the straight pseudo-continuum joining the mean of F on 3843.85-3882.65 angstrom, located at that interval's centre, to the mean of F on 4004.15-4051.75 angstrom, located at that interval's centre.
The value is 0.418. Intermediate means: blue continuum 12.2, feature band 9.35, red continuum 14.5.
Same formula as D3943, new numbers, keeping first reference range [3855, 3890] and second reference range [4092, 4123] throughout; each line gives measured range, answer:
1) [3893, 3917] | 0.004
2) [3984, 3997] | -0.177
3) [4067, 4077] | -0.219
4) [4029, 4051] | -0.189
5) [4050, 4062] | -0.160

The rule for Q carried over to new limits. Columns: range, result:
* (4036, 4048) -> 13.6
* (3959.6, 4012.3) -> 3.93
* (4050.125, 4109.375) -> 8.72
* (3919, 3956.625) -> 7.55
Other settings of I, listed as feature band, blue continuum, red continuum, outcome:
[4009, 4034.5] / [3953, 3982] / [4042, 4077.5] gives -0.19 mag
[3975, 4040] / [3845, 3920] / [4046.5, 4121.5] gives -0.11 mag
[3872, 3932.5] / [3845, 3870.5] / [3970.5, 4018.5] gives 0.14 mag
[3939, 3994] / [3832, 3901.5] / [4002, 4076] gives 0.12 mag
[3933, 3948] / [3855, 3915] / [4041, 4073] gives 0.08 mag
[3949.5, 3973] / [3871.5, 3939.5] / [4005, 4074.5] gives 0.23 mag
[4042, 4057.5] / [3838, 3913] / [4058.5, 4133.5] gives -0.12 mag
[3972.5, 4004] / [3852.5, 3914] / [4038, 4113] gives -0.02 mag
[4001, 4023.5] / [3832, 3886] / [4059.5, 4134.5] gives -0.15 mag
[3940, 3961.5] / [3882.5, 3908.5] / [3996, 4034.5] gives -0.04 mag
